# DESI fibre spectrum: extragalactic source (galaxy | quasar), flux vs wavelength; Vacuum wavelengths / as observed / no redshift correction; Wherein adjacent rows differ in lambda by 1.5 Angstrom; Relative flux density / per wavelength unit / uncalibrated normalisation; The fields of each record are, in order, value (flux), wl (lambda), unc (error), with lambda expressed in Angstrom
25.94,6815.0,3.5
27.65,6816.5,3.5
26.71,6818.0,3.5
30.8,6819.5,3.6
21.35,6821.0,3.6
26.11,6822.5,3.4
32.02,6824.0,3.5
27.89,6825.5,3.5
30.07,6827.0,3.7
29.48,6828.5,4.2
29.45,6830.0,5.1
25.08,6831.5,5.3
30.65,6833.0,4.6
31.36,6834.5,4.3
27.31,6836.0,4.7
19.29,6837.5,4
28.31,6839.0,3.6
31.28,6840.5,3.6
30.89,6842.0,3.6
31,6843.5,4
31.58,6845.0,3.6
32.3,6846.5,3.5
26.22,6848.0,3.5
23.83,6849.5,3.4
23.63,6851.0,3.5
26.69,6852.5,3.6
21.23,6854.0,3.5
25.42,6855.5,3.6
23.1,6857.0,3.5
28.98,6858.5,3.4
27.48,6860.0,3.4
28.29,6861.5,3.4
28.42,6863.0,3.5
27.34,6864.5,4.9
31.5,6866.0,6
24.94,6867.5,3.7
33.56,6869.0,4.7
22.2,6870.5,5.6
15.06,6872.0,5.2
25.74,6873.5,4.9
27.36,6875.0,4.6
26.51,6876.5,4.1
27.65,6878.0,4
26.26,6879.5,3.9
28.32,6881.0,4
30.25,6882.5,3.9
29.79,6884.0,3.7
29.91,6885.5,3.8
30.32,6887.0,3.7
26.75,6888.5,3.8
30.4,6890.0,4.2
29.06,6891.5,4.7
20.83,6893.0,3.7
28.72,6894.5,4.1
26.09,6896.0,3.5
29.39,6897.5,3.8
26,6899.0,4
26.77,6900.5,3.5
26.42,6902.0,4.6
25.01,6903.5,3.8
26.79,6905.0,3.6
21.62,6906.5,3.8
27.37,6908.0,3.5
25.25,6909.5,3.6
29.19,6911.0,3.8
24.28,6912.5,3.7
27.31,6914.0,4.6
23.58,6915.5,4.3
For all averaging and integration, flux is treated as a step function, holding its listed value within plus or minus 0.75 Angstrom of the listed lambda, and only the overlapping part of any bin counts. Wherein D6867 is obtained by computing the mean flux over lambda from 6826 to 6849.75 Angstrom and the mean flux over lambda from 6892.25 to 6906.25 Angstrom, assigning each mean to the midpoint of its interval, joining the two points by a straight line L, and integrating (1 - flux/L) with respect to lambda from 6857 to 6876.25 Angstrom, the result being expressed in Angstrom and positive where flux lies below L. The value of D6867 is 0.6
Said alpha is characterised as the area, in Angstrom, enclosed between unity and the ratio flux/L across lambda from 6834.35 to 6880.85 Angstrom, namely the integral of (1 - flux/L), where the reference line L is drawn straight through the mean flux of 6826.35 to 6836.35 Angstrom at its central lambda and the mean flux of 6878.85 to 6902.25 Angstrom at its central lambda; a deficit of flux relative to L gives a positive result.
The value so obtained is 2.73 Angstrom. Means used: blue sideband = 29.1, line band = 26.9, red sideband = 27.9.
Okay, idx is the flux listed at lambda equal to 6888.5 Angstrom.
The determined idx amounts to 26.75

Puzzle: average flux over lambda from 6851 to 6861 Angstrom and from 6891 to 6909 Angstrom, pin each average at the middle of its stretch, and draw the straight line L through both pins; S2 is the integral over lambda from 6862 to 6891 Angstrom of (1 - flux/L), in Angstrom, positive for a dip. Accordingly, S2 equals -2.0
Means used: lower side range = 25.4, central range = 27.5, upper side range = 26.1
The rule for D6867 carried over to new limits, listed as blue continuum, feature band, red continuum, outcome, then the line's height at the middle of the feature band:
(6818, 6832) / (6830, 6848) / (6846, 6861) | -1.3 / 26.9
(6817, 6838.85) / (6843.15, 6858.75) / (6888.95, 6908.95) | 0.4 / 27.3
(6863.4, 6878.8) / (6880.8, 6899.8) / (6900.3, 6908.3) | -1.7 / 25.8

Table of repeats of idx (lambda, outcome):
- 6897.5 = 29.39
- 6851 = 23.63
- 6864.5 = 27.34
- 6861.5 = 28.29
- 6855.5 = 25.42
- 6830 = 29.45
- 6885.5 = 29.91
